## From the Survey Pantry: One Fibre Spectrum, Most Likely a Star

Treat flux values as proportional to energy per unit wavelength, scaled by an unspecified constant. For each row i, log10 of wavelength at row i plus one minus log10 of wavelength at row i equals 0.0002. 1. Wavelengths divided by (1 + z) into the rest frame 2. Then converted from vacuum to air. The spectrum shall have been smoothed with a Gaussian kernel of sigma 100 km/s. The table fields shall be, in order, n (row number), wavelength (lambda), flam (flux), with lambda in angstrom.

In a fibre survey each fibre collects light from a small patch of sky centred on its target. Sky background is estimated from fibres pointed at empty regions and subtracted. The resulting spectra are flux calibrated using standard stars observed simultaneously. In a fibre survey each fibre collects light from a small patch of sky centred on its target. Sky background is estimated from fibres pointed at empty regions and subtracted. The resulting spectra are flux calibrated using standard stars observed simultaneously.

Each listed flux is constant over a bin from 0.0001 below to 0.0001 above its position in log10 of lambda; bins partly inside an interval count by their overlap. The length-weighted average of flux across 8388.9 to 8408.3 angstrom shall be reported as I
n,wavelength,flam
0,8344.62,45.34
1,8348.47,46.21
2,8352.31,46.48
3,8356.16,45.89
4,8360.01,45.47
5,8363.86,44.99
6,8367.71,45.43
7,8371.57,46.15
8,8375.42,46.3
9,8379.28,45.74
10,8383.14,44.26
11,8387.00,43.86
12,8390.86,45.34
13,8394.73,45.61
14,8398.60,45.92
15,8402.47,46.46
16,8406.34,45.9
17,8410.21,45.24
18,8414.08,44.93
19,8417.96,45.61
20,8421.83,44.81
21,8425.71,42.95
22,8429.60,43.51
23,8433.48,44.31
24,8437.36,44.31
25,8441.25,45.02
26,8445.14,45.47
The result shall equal 45.8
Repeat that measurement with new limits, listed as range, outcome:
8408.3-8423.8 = 45.2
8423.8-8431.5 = 43.2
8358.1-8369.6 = 45.3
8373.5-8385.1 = 45.4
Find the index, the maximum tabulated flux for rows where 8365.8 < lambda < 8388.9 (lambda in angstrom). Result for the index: 46.3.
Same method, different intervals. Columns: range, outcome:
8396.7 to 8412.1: 46.46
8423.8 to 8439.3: 44.31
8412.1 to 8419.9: 45.61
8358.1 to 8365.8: 45.47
